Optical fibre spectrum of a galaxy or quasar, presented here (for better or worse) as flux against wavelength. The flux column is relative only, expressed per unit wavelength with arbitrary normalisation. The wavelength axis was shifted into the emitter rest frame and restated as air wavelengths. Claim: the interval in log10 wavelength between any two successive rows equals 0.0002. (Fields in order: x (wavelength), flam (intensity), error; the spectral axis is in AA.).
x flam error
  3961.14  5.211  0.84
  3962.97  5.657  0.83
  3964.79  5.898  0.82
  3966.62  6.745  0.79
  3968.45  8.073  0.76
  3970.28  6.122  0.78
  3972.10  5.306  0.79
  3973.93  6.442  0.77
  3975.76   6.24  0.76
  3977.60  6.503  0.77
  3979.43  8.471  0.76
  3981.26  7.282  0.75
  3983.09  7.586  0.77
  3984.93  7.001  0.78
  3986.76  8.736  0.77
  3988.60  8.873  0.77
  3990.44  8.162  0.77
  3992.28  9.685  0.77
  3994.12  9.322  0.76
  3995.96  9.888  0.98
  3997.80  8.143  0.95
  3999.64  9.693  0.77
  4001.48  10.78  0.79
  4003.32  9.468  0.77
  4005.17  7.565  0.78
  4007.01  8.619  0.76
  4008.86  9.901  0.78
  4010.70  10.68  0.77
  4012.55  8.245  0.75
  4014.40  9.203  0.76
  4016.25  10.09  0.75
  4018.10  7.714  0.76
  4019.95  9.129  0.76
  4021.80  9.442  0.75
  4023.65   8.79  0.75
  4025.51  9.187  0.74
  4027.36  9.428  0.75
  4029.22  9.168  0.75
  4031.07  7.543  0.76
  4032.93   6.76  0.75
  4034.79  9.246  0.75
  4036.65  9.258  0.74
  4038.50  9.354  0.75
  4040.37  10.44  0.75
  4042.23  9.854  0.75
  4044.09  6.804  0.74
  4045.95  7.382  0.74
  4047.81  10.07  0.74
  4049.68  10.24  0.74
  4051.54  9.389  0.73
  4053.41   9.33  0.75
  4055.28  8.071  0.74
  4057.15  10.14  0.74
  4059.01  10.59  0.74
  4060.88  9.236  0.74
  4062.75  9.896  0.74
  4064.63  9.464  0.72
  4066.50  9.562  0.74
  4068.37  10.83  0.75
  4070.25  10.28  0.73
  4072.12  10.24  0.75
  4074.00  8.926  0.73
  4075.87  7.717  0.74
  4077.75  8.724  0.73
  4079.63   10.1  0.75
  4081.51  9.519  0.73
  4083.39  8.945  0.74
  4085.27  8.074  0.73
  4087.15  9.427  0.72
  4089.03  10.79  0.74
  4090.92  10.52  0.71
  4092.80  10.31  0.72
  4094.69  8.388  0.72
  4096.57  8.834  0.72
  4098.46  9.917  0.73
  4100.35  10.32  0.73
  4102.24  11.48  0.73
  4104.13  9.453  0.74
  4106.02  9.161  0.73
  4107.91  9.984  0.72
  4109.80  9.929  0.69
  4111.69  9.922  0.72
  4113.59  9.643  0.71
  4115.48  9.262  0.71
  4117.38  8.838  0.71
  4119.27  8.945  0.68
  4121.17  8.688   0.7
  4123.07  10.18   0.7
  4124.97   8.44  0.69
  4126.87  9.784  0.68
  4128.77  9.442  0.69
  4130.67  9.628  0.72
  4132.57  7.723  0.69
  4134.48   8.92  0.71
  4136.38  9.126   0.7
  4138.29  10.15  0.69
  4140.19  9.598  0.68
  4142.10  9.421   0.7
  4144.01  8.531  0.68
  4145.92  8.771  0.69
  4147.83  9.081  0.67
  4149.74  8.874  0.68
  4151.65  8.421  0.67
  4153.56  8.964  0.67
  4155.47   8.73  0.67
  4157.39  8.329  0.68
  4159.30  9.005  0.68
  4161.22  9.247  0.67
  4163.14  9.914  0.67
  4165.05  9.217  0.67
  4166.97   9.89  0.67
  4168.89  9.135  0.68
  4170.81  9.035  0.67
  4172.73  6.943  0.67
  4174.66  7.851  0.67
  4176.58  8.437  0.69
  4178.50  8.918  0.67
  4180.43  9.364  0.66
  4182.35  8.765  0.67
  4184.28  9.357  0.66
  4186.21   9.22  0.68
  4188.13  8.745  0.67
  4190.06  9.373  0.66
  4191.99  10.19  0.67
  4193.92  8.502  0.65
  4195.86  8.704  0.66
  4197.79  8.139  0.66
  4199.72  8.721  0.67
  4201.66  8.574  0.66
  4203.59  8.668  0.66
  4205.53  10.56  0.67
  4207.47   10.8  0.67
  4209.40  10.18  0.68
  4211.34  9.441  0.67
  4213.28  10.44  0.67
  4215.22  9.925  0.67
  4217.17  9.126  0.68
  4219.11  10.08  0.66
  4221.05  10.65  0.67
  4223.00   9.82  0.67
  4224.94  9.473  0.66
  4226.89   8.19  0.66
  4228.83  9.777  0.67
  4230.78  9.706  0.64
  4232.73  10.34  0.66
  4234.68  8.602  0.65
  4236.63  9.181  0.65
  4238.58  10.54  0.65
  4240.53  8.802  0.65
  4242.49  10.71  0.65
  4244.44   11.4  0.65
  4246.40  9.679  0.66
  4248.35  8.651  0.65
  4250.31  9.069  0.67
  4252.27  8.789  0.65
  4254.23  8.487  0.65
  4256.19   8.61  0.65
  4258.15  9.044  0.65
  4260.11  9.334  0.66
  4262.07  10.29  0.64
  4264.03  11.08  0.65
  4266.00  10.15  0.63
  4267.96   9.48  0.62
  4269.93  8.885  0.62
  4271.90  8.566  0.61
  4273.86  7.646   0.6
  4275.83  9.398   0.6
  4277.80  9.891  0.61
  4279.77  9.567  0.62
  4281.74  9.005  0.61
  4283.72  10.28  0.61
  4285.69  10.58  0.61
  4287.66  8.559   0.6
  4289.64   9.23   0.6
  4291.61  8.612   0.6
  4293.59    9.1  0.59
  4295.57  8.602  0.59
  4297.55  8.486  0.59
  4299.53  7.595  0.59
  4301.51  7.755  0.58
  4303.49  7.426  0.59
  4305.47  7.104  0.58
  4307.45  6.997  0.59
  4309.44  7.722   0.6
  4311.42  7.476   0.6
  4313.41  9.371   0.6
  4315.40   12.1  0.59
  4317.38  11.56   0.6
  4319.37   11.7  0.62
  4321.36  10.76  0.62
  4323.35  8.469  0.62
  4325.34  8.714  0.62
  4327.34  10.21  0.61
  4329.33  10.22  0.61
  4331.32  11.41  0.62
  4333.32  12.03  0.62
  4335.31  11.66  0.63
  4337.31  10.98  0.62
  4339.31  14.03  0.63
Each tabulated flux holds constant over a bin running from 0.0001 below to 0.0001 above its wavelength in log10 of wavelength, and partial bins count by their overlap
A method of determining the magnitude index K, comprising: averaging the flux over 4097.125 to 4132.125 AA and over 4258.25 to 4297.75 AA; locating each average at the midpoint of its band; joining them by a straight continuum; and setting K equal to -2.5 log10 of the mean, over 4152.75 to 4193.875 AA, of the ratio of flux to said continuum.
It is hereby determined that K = 0.06 mag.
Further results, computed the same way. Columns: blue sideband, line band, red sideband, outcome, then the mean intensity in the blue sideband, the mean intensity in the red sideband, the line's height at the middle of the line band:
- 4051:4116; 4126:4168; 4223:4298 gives 0.05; 9.61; 9.37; 9.53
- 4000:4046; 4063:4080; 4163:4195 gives -0.06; 9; 8.97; 8.99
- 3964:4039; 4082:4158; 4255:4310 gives -0.09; 8.39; 8.9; 8.6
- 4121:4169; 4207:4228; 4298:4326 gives -0.09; 9.13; 8.91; 9.03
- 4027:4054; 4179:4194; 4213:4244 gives 0.04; 8.94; 9.72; 9.55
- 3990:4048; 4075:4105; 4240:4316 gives -0.06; 9.03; 9.05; 9.03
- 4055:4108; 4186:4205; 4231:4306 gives 0.05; 9.63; 9.19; 9.36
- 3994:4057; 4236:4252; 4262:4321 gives -0.07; 9.07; 9.14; 9.13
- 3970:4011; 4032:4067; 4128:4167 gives -0.08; 8.28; 9.07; 8.58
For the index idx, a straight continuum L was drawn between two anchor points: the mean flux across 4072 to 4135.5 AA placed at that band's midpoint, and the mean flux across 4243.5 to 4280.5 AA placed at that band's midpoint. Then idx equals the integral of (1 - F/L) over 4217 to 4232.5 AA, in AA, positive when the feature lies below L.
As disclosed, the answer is -0.5 AA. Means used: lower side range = 9.41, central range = 9.67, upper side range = 9.37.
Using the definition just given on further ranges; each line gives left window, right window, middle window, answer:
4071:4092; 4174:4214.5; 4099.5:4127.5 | -0.8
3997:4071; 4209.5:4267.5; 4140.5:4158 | 1.2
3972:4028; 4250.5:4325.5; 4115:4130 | -0.6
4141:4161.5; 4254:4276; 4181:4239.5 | -2.5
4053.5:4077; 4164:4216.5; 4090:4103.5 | -0.7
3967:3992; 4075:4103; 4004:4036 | -2.9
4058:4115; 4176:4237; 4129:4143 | 0.5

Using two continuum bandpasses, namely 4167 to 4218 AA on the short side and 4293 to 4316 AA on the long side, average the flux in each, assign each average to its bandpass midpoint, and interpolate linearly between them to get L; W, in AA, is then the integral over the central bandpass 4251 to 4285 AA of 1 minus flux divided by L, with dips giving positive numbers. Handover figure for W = -3.2 AA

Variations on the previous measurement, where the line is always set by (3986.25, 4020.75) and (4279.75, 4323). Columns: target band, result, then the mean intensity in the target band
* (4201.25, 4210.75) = -0.8 AA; 9.82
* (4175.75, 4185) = 0.1 AA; 8.97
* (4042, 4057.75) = 0.3 AA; 8.97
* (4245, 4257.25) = 0.1 AA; 8.96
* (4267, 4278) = 0.2 AA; 8.91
